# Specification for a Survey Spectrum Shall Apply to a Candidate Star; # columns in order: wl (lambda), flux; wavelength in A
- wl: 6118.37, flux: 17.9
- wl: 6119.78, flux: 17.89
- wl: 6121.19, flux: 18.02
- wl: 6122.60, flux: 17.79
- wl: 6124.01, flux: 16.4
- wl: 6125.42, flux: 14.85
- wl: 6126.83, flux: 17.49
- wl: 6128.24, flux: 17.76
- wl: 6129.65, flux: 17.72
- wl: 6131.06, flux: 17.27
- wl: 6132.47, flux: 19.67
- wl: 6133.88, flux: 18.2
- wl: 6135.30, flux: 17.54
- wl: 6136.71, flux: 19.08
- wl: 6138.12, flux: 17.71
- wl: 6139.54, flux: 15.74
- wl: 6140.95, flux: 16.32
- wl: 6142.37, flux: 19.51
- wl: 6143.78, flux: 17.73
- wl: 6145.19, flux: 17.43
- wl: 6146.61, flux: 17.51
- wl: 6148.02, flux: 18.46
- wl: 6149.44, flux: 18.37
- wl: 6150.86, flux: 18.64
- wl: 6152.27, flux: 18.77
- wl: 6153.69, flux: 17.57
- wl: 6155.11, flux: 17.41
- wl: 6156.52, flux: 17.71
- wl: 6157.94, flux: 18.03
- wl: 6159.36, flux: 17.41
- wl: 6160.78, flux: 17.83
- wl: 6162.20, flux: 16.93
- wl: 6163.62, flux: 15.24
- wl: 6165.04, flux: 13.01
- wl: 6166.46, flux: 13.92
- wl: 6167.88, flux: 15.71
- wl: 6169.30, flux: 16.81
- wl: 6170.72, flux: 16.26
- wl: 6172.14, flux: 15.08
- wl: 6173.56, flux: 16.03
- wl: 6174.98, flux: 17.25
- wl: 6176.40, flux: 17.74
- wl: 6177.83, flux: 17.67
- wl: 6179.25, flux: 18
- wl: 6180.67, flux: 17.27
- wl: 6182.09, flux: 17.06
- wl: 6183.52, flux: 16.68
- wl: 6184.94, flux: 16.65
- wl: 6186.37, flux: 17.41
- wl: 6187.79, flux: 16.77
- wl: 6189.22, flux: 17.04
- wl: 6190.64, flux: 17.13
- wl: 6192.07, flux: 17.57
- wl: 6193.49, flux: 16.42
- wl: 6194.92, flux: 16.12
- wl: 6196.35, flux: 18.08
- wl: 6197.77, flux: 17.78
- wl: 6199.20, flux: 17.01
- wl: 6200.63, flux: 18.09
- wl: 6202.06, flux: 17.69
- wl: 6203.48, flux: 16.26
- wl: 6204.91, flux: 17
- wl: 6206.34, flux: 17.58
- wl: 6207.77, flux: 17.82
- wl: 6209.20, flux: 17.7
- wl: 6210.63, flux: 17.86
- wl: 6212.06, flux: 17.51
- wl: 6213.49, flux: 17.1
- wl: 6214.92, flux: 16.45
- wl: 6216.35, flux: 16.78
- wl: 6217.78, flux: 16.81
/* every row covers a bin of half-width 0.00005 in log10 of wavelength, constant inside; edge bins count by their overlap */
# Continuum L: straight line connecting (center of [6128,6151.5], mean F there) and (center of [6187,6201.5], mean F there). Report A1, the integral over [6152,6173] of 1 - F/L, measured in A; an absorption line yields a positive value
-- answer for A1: 1.4 A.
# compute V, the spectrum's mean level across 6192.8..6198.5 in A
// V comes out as 17.1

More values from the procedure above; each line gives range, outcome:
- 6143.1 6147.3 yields 17.6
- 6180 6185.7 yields 16.9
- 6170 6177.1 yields 16.5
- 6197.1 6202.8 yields 17.6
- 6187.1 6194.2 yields 17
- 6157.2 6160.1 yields 17.7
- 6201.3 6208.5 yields 17.3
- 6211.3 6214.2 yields 17.3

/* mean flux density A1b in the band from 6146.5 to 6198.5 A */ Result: 17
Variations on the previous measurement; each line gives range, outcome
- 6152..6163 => 17.6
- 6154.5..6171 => 16.4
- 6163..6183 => 16.2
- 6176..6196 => 17.1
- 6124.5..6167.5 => 17.3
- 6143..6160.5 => 17.9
